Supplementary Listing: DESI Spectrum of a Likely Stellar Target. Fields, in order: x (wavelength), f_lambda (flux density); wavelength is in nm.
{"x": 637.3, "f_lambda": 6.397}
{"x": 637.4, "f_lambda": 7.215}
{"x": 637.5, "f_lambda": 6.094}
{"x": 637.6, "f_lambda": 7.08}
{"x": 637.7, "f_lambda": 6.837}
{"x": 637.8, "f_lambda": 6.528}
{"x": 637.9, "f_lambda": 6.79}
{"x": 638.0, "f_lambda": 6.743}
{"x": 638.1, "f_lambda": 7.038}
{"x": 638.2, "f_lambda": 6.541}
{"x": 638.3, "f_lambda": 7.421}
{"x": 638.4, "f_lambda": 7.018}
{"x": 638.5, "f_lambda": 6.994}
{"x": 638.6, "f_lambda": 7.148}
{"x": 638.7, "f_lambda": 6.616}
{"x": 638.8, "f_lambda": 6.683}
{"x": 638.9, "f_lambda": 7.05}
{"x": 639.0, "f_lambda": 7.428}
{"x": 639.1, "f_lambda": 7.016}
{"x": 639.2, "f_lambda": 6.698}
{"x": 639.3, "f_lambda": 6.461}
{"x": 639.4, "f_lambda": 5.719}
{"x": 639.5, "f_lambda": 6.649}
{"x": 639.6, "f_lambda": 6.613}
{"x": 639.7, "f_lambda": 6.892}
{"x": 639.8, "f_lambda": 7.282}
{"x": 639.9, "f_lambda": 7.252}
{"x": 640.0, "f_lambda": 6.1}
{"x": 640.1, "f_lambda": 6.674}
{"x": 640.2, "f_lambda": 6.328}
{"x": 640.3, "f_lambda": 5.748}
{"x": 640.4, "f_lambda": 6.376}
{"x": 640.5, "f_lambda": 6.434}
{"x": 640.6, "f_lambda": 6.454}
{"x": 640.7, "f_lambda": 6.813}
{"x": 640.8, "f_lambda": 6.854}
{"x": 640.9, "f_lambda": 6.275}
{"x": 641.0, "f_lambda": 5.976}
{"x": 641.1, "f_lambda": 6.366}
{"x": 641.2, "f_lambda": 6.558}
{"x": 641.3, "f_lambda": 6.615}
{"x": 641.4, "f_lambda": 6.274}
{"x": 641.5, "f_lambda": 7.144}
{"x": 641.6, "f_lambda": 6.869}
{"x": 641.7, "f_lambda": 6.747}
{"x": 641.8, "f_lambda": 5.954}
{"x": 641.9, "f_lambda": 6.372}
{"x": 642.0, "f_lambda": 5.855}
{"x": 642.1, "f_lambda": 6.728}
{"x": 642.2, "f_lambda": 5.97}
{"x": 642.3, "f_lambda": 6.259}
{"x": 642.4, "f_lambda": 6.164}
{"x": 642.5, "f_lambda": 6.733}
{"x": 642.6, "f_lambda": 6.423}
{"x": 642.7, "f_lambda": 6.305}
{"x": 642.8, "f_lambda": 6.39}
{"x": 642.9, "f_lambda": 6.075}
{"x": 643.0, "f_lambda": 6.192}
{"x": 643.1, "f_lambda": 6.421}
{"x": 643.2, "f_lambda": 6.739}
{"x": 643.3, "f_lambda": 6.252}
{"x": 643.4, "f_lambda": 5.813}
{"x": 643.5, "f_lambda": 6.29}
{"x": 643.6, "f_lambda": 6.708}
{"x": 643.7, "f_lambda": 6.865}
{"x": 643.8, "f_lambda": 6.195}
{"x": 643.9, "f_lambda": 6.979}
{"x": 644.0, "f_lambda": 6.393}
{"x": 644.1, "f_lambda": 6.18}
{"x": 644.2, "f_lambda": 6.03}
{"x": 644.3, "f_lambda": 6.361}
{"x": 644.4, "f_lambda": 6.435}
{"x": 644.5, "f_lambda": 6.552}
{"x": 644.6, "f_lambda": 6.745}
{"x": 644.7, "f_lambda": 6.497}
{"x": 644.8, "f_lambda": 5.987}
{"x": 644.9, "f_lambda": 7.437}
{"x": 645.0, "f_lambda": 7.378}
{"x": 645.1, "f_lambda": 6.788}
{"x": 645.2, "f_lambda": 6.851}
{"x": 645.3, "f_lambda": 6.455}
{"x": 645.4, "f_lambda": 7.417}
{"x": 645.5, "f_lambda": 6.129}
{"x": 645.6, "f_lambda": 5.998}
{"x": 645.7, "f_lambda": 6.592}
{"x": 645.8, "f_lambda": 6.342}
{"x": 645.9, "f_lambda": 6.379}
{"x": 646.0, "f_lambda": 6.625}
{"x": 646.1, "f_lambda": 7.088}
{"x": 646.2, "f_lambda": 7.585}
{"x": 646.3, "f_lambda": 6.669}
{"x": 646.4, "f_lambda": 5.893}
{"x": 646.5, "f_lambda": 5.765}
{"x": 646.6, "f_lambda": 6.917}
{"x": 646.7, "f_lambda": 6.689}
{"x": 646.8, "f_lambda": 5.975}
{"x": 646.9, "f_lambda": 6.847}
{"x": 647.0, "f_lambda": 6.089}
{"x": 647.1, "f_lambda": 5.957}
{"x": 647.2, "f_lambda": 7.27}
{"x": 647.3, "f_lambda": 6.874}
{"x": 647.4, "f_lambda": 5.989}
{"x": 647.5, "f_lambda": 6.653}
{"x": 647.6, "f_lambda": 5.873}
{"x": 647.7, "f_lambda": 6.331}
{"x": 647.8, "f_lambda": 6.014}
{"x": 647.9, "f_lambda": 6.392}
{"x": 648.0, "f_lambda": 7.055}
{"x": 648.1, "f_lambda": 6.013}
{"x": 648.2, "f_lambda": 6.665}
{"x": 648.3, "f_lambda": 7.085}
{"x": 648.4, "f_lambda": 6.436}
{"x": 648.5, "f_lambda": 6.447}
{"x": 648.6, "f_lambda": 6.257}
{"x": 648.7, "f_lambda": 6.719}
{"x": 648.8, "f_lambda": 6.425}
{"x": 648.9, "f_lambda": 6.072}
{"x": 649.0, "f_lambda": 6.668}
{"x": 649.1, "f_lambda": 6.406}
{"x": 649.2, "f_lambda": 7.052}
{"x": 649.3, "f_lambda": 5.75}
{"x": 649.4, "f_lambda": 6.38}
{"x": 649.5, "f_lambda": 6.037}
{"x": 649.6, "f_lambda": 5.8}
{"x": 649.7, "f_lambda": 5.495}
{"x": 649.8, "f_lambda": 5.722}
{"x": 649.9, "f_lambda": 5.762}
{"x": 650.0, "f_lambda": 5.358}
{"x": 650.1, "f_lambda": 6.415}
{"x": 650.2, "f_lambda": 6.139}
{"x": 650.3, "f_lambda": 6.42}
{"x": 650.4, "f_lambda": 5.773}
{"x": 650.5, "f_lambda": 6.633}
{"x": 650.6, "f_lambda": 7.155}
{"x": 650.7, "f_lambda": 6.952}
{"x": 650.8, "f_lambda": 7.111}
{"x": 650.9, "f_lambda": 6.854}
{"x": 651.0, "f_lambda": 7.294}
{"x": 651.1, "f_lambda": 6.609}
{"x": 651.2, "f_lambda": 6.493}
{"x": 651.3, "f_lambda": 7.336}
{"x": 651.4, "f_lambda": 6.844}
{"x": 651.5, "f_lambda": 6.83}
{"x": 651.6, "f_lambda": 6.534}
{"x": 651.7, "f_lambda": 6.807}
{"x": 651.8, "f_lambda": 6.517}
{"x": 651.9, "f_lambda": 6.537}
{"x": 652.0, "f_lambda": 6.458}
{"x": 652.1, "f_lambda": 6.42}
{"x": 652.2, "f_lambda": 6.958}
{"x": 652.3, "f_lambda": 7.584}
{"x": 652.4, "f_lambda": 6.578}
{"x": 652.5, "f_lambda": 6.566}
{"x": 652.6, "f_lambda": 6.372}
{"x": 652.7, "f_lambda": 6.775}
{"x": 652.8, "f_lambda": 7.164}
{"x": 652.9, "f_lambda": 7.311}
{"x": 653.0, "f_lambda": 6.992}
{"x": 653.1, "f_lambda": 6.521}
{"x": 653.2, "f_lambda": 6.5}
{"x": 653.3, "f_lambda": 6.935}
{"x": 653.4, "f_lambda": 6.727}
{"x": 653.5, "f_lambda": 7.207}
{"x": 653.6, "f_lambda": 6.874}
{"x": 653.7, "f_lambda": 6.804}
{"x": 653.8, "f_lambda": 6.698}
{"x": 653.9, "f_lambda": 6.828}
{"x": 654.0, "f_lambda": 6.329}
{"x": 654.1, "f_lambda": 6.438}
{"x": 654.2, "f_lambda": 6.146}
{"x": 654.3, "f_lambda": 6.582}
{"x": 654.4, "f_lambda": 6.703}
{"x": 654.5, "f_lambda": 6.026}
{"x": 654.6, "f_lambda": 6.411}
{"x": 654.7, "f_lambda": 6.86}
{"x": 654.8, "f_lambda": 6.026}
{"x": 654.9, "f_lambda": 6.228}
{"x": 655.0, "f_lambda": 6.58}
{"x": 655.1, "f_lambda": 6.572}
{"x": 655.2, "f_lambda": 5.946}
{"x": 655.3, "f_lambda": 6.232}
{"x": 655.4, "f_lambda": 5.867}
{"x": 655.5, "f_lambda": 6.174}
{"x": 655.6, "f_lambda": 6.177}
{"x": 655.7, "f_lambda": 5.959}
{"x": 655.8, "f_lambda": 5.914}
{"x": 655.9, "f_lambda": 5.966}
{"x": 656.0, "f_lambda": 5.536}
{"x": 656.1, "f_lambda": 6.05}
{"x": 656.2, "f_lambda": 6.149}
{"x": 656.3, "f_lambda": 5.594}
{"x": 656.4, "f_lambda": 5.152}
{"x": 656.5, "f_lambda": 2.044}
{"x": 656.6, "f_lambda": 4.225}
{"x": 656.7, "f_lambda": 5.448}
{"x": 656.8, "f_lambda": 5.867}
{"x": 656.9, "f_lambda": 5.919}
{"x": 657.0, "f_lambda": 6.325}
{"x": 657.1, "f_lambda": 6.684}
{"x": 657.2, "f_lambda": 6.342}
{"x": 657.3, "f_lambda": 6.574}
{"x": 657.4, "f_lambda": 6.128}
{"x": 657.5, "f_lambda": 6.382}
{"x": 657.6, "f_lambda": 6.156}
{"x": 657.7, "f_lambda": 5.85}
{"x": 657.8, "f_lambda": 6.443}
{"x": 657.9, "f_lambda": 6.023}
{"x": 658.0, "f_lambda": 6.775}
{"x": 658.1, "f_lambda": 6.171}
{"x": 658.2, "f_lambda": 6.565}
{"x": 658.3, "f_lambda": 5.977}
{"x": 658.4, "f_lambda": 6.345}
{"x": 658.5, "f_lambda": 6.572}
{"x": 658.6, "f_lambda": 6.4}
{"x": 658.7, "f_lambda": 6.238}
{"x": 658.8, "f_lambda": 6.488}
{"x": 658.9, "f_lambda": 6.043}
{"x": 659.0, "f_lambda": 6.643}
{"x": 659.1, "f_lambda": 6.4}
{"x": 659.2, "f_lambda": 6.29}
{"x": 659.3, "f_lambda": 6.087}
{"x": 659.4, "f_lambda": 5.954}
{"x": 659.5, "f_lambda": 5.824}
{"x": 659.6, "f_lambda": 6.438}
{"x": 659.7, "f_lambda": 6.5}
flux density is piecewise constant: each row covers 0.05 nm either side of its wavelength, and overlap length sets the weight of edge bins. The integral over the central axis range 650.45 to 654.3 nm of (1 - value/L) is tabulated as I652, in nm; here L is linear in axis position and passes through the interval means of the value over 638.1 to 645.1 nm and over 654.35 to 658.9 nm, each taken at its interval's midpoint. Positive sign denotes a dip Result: -0.37 nm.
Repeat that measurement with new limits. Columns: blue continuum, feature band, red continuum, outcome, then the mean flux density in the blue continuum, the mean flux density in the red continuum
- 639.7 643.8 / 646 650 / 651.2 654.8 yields 0.128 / 6.44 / 6.71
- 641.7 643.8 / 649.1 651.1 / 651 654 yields 0.103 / 6.33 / 6.79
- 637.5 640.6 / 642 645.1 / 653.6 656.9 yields 0.036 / 6.72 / 6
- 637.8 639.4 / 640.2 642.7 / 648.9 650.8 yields 0.109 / 6.86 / 6.24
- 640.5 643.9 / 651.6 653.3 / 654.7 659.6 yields -0.164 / 6.42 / 6.04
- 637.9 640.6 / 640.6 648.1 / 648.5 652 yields 0.132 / 6.72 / 6.45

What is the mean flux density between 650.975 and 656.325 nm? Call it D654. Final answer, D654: 6.53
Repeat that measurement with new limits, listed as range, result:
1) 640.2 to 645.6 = 6.46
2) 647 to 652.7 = 6.48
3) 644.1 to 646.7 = 6.59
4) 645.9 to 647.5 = 6.55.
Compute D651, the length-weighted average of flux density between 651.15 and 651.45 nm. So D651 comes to 6.89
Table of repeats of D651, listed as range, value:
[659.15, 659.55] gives 6.04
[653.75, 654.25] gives 6.49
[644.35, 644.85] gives 6.44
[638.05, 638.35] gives 7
